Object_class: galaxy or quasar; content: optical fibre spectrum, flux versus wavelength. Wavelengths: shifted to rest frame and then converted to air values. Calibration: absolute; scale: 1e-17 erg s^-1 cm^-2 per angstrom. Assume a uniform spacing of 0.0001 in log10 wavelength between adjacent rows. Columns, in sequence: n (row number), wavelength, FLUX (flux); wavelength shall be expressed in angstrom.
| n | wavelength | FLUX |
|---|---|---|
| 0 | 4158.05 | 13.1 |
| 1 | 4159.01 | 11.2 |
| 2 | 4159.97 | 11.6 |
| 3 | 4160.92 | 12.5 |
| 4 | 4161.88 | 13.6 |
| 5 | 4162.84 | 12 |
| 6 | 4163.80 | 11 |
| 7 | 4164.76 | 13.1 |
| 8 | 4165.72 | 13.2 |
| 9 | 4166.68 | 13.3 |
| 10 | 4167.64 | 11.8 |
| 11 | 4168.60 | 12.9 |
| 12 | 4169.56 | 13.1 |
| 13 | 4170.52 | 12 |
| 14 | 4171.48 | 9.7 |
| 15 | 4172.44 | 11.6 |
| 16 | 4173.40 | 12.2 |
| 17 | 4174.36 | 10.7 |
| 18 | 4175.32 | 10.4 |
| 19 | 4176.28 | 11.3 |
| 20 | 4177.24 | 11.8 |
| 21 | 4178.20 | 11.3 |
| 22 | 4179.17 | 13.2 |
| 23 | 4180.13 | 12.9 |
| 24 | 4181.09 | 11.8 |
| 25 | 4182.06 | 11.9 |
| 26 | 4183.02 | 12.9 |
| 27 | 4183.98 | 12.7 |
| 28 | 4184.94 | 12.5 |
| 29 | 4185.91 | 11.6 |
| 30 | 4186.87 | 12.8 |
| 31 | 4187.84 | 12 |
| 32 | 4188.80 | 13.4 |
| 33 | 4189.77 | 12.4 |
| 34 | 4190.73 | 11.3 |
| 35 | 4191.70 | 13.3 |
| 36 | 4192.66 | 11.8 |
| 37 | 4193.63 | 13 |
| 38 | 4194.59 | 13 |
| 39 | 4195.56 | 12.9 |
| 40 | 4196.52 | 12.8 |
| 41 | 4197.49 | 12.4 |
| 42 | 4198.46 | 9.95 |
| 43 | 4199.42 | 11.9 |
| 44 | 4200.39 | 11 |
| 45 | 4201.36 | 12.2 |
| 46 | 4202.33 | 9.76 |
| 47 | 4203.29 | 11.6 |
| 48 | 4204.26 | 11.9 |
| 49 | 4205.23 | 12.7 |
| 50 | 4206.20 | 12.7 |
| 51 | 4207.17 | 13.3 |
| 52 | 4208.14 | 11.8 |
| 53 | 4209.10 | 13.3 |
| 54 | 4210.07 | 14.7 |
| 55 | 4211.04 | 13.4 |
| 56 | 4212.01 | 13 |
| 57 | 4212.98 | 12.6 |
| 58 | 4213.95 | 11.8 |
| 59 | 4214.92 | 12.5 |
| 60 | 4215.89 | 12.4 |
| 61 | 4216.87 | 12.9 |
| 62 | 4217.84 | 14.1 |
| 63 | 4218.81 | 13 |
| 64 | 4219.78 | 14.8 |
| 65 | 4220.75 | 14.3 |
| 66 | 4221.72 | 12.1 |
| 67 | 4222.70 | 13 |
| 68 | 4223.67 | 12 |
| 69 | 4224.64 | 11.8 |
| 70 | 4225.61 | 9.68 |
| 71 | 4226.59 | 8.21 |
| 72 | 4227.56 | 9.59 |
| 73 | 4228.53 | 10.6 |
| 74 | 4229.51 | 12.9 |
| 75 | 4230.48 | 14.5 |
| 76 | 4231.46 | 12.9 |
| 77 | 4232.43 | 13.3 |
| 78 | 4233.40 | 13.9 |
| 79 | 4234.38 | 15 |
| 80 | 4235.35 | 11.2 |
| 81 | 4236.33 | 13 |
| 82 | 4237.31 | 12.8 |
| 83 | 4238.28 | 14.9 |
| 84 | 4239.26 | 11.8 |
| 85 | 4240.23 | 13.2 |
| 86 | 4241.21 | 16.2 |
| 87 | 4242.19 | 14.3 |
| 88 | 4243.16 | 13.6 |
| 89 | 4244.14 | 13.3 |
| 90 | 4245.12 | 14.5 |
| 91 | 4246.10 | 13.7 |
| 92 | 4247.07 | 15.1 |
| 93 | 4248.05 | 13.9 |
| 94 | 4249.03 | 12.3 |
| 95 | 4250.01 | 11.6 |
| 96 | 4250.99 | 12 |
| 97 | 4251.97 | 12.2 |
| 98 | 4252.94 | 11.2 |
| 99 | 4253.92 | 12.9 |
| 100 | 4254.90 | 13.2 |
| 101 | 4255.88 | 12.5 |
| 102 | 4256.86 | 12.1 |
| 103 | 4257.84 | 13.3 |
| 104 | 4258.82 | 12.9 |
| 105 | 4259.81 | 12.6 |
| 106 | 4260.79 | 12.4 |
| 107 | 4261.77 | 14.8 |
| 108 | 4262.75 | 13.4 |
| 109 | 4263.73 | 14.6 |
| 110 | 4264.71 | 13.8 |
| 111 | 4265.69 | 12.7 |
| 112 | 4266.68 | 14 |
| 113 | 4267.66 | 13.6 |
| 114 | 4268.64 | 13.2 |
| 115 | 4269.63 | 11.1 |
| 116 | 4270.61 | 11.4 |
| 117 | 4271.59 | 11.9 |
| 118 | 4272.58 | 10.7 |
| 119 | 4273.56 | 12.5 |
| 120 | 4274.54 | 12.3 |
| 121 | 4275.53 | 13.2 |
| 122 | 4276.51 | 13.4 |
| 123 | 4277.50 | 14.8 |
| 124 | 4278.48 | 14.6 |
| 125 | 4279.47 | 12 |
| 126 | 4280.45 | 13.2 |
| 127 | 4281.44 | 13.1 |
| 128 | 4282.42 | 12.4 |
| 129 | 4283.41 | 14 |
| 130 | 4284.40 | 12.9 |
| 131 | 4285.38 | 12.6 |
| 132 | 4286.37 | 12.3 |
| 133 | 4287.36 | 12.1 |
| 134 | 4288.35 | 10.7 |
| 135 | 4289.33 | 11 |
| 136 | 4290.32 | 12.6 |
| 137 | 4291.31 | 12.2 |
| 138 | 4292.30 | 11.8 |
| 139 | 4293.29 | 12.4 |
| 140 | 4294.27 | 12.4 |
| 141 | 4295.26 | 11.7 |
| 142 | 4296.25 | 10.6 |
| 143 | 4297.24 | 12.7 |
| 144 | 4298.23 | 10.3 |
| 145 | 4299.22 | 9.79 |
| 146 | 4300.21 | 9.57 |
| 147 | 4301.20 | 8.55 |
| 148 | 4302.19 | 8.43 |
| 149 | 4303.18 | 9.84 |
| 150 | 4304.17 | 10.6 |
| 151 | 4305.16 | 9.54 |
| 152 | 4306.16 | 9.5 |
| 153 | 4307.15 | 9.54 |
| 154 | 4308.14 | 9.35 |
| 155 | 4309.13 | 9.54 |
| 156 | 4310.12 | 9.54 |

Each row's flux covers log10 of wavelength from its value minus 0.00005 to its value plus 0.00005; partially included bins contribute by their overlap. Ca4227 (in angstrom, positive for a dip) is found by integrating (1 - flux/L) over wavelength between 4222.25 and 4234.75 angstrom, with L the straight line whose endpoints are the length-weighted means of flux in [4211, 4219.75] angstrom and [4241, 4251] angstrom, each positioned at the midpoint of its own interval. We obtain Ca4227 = 1.11 angstrom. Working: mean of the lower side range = 12.9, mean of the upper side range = 13.7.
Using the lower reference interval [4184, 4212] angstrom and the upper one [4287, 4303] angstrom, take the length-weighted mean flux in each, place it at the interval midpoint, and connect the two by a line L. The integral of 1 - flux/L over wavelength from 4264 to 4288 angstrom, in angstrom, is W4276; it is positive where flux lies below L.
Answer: -3.29 angstrom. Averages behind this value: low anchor 12.4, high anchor 11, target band 12.8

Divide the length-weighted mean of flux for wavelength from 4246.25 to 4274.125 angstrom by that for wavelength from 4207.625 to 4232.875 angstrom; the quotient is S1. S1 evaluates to 1.02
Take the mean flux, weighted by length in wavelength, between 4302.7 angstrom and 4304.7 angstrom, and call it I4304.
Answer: 10.2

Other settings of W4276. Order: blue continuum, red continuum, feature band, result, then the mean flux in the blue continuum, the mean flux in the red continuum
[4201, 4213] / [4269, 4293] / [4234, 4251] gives -1.4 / 12.5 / 12.5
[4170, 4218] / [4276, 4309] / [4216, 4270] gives -5.0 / 12.2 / 11.5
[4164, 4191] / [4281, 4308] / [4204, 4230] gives -1.3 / 12.1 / 11.2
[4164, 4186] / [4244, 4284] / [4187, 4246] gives -0.7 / 12.1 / 13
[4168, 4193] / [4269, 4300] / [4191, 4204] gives 0.1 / 12.1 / 12.2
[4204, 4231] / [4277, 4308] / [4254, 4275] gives -1.7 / 12.5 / 11.5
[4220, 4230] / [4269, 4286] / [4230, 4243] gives -2.0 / 11.5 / 12.7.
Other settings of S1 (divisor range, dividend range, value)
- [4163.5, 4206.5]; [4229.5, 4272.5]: 1.09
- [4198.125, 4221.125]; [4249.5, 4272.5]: 1.01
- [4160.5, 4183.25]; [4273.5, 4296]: 1.04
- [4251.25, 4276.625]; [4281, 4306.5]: 0.89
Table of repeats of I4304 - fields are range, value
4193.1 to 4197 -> 12.9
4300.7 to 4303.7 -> 8.96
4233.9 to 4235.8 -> 13.2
